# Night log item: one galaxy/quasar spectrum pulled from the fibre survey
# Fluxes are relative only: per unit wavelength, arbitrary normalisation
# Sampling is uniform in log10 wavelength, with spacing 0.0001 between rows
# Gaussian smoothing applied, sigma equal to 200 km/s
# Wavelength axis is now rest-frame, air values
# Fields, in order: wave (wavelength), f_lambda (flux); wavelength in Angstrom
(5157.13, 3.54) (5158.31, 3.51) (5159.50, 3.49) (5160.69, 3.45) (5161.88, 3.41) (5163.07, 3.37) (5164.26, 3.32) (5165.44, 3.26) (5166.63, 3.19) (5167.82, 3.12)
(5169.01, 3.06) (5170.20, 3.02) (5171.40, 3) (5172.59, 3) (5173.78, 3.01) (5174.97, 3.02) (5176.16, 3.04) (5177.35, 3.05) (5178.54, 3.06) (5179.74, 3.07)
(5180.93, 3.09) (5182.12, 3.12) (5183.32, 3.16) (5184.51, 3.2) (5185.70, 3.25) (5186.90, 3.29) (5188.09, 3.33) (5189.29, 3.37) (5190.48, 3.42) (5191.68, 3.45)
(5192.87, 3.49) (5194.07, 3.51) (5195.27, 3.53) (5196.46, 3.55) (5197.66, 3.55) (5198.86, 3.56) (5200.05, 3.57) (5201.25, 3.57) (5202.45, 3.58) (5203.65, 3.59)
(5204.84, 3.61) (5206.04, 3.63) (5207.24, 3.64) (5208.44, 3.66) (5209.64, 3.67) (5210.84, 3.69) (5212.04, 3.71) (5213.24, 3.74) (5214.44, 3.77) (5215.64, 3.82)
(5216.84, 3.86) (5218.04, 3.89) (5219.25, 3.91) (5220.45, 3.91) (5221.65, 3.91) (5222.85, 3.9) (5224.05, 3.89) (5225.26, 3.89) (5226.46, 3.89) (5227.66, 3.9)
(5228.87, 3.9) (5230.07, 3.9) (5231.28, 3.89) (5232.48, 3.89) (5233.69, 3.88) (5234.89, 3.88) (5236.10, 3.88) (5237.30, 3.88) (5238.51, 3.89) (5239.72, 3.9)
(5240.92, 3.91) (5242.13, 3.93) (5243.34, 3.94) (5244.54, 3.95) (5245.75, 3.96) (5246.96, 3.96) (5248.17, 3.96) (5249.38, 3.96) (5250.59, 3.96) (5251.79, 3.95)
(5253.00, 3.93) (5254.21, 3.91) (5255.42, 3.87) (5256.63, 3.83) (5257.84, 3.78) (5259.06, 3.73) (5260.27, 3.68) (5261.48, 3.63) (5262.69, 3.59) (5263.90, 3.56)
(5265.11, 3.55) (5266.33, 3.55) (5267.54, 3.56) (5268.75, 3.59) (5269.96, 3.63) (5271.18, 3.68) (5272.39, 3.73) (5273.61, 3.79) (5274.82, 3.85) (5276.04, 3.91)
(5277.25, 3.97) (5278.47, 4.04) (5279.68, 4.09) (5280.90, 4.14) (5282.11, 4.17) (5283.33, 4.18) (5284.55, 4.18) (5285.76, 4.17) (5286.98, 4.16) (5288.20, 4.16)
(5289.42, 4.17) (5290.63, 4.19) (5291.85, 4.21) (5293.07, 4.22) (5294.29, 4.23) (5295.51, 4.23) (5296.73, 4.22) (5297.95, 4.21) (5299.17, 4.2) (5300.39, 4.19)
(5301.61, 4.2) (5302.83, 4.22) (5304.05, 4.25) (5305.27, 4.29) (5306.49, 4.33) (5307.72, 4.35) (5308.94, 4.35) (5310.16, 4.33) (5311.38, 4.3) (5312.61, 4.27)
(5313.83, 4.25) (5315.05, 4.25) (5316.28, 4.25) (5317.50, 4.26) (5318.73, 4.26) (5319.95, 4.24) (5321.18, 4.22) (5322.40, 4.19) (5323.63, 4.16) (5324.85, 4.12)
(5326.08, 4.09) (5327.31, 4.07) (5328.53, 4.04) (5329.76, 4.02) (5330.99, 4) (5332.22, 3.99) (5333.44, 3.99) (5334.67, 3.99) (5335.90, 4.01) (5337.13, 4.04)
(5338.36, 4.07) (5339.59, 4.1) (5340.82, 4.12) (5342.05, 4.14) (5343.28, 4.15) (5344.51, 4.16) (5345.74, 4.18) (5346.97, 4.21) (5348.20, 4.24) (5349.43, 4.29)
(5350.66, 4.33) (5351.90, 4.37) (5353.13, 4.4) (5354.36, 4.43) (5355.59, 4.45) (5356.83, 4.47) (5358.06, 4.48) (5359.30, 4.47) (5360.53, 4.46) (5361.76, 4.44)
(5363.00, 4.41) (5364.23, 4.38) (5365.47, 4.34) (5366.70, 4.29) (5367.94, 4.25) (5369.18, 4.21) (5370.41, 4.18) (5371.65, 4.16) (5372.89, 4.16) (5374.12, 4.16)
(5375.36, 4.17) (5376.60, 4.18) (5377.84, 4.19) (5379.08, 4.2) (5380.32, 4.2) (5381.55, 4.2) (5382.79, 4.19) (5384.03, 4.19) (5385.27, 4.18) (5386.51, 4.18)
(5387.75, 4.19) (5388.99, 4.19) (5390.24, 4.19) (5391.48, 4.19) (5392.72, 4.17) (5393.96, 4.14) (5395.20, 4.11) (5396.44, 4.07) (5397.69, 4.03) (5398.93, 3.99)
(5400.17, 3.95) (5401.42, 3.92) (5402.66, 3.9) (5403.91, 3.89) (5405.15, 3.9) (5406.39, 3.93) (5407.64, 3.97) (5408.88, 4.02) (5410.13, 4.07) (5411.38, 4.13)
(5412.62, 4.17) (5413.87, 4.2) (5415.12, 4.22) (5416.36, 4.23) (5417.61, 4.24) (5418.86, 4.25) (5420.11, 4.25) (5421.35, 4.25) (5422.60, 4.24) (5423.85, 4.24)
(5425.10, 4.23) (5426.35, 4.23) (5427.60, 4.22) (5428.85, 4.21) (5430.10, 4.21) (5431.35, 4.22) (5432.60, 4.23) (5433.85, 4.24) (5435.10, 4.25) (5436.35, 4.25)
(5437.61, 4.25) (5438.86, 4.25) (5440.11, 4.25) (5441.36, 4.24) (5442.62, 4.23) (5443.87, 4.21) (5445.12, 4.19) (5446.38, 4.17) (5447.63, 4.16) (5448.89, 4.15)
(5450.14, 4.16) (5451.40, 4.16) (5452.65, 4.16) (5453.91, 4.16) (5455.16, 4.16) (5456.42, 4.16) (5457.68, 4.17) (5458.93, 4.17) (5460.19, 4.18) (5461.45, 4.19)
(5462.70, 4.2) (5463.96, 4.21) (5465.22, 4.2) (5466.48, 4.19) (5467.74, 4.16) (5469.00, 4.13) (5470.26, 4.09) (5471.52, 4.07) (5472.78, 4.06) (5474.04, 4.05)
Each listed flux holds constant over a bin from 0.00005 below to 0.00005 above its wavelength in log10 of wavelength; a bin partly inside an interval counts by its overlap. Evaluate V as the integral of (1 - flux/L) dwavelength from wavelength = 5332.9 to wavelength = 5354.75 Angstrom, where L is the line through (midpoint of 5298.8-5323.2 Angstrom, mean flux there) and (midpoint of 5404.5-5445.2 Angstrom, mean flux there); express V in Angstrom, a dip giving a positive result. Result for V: 0.3 Angstrom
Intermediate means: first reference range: 4.26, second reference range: 4.19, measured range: 4.18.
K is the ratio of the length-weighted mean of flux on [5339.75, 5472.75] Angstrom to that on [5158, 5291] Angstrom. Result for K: 1.1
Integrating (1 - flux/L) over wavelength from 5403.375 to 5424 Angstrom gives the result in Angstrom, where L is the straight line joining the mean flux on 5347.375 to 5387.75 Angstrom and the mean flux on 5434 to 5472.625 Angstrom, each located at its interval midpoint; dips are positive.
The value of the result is 0.50 Angstrom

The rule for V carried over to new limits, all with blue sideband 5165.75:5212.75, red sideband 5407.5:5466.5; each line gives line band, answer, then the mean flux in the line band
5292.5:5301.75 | -1.2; 4.21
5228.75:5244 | -1.7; 3.9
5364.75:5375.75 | -0.7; 4.21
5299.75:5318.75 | -2.6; 4.27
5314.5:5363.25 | -4.5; 4.21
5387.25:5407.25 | 0.1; 4.04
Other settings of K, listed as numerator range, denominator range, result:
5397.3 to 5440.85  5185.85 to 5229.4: 1.13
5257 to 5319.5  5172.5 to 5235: 1.14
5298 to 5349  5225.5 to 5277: 1.09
